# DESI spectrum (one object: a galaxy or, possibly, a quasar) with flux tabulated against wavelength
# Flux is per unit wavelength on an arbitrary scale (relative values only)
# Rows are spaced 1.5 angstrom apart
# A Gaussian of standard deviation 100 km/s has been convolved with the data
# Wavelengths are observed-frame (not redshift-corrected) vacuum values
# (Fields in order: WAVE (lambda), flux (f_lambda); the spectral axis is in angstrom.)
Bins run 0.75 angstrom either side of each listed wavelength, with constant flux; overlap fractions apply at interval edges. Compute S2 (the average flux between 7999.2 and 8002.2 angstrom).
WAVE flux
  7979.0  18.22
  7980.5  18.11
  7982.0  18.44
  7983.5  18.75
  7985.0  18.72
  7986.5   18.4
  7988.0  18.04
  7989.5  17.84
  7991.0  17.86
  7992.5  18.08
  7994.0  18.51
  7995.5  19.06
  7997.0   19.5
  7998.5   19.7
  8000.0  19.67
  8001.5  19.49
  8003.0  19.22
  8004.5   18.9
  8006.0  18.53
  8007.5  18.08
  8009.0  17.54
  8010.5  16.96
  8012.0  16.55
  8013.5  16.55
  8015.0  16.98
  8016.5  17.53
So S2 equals 19.6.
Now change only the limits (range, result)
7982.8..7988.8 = 18.5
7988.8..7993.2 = 17.9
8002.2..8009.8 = 18.5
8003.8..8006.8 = 18.7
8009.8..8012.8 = 16.7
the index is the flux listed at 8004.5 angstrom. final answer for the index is 18.9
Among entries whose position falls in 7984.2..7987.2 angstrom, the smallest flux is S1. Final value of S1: 18.4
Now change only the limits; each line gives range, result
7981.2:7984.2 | 18.44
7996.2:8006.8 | 18.53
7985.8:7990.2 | 17.84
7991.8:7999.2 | 18.08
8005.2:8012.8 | 16.55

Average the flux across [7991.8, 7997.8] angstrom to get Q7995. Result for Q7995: 18.8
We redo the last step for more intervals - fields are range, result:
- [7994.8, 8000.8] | 19.5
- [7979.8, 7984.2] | 18.4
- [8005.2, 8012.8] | 17.5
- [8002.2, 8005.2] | 19.1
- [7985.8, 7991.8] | 18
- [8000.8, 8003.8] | 19.3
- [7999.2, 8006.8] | 19.2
